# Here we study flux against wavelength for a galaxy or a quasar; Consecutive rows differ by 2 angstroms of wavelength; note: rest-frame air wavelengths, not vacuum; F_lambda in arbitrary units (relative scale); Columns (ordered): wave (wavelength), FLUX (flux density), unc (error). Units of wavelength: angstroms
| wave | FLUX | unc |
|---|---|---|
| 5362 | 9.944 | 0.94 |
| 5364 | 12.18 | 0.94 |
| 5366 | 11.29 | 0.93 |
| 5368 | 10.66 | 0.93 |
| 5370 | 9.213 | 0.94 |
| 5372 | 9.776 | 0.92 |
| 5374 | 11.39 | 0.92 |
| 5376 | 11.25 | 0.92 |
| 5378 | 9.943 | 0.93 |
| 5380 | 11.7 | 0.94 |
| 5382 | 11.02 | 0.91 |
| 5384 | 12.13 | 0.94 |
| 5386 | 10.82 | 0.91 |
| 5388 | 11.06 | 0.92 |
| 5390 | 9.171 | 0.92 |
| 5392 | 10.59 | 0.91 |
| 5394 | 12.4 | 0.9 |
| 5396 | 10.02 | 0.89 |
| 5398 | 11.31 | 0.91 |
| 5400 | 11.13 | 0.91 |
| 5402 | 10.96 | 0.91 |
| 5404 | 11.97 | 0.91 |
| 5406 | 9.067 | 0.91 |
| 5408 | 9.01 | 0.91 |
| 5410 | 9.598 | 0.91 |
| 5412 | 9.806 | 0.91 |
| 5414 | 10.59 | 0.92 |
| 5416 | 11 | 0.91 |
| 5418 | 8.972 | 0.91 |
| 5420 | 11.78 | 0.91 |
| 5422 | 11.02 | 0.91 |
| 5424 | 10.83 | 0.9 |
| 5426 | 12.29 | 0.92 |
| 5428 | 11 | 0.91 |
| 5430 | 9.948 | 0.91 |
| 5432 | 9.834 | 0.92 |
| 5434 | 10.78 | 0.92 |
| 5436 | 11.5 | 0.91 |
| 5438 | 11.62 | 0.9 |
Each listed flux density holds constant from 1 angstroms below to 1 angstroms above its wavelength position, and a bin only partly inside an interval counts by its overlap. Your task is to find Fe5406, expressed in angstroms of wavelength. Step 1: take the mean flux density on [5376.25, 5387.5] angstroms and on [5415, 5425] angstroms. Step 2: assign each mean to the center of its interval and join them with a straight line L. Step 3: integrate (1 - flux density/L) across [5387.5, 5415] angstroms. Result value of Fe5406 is 1.1 angstroms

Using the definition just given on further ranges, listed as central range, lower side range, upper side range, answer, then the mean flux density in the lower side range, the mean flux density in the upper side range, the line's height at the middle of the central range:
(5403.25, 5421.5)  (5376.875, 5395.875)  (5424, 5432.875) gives 1.09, 10.9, 10.8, 10.8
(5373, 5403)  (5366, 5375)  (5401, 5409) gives -1.98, 10.4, 10.3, 10.3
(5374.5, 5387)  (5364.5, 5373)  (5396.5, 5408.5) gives -0.85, 10.3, 10.6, 10.4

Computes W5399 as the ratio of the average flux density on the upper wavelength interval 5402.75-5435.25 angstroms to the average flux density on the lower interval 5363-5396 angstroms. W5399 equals 1.0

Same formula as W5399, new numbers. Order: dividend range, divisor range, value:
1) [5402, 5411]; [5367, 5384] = 0.94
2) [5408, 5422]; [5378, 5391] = 0.94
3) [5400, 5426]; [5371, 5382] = 0.97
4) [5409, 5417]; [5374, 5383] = 0.93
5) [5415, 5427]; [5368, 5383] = 1.03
